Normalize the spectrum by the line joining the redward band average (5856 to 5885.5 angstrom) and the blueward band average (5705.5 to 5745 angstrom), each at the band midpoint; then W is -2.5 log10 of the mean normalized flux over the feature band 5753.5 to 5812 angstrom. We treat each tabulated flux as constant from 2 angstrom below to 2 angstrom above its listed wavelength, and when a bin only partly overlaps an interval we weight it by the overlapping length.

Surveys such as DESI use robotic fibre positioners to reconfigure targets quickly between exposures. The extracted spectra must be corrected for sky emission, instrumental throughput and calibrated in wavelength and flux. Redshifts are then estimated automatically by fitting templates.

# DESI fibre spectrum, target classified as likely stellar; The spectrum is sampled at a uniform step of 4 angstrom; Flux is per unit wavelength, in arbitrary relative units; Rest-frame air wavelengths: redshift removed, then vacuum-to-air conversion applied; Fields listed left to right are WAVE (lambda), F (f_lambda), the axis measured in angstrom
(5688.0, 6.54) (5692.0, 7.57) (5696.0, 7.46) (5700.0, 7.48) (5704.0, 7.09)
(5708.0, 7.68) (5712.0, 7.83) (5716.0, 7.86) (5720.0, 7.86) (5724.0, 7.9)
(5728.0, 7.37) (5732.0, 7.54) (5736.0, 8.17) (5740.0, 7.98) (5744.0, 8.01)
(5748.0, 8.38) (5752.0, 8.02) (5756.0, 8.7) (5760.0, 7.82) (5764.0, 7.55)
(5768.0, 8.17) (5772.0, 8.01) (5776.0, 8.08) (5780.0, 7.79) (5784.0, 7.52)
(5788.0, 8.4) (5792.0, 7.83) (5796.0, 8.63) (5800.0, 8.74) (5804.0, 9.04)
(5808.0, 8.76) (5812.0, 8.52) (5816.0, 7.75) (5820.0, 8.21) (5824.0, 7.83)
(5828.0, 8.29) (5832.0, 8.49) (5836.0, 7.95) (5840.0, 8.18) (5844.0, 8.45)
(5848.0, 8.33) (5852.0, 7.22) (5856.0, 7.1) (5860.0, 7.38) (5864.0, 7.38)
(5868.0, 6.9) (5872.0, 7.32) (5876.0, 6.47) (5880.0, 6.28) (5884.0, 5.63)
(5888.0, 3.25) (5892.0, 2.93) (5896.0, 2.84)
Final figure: -0.11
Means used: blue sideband 7.81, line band 8.23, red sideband 6.81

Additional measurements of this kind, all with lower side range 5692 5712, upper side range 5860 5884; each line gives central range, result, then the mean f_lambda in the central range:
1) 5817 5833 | -0.17 mag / 8.16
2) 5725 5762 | -0.10 mag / 8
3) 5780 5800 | -0.14 mag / 8.13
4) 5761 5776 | -0.10 mag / 7.93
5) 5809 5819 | -0.17 mag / 8.21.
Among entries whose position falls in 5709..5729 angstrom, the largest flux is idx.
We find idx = 7.9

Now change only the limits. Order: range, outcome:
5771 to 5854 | 9.04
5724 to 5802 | 8.74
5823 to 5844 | 8.49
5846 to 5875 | 8.33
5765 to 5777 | 8.17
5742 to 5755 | 8.38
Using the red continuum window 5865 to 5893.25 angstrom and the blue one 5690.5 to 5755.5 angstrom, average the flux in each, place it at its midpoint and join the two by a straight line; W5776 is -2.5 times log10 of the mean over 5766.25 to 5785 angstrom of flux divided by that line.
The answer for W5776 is -0.124 mag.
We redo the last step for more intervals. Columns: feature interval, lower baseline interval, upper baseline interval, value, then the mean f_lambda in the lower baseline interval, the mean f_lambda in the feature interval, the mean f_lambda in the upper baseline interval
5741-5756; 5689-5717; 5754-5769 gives -0.04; 7.52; 8.2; 8.05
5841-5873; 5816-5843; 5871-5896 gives -0.15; 8.14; 7.54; 5.04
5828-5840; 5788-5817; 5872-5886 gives -0.09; 8.49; 8.22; 6.3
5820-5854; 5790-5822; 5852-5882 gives -0.06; 8.44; 8.1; 6.99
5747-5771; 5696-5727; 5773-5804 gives -0.01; 7.65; 8.09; 8.2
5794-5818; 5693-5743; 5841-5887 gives -0.17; 7.69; 8.57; 7.07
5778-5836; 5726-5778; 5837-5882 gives -0.08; 7.98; 8.26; 7.38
